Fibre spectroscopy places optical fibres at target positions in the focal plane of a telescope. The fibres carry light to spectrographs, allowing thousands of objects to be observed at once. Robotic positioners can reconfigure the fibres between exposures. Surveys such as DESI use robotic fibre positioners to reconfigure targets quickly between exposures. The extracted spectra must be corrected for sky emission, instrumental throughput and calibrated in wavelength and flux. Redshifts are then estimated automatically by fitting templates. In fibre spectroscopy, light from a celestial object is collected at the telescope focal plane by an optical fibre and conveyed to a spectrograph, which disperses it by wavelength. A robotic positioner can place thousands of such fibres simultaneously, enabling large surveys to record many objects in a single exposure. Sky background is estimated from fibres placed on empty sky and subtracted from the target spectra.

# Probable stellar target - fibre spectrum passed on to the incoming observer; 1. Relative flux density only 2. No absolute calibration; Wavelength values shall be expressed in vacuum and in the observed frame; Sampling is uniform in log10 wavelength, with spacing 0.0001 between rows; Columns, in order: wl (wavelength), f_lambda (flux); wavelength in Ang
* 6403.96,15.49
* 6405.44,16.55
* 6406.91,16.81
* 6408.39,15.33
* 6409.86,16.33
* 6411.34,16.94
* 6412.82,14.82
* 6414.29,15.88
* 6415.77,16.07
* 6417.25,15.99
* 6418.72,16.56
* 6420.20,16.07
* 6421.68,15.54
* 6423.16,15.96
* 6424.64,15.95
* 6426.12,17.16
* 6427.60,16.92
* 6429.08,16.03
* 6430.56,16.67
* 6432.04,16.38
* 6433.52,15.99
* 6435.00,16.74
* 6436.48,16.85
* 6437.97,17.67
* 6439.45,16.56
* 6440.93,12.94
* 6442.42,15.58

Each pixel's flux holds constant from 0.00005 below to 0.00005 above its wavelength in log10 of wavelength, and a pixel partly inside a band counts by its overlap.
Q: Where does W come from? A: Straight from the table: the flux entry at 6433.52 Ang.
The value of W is 15.99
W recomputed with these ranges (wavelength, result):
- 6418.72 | 16.56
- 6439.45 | 16.56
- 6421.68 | 15.54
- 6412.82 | 14.82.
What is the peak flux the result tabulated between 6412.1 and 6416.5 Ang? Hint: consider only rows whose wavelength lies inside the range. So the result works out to 16.07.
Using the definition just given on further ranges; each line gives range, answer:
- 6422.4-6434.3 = 17.16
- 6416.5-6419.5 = 16.56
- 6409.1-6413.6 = 16.94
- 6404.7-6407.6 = 16.81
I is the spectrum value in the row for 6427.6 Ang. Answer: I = 16.92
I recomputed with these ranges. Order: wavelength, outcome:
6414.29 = 15.88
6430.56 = 16.67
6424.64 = 15.95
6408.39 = 15.33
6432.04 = 16.38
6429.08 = 16.03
